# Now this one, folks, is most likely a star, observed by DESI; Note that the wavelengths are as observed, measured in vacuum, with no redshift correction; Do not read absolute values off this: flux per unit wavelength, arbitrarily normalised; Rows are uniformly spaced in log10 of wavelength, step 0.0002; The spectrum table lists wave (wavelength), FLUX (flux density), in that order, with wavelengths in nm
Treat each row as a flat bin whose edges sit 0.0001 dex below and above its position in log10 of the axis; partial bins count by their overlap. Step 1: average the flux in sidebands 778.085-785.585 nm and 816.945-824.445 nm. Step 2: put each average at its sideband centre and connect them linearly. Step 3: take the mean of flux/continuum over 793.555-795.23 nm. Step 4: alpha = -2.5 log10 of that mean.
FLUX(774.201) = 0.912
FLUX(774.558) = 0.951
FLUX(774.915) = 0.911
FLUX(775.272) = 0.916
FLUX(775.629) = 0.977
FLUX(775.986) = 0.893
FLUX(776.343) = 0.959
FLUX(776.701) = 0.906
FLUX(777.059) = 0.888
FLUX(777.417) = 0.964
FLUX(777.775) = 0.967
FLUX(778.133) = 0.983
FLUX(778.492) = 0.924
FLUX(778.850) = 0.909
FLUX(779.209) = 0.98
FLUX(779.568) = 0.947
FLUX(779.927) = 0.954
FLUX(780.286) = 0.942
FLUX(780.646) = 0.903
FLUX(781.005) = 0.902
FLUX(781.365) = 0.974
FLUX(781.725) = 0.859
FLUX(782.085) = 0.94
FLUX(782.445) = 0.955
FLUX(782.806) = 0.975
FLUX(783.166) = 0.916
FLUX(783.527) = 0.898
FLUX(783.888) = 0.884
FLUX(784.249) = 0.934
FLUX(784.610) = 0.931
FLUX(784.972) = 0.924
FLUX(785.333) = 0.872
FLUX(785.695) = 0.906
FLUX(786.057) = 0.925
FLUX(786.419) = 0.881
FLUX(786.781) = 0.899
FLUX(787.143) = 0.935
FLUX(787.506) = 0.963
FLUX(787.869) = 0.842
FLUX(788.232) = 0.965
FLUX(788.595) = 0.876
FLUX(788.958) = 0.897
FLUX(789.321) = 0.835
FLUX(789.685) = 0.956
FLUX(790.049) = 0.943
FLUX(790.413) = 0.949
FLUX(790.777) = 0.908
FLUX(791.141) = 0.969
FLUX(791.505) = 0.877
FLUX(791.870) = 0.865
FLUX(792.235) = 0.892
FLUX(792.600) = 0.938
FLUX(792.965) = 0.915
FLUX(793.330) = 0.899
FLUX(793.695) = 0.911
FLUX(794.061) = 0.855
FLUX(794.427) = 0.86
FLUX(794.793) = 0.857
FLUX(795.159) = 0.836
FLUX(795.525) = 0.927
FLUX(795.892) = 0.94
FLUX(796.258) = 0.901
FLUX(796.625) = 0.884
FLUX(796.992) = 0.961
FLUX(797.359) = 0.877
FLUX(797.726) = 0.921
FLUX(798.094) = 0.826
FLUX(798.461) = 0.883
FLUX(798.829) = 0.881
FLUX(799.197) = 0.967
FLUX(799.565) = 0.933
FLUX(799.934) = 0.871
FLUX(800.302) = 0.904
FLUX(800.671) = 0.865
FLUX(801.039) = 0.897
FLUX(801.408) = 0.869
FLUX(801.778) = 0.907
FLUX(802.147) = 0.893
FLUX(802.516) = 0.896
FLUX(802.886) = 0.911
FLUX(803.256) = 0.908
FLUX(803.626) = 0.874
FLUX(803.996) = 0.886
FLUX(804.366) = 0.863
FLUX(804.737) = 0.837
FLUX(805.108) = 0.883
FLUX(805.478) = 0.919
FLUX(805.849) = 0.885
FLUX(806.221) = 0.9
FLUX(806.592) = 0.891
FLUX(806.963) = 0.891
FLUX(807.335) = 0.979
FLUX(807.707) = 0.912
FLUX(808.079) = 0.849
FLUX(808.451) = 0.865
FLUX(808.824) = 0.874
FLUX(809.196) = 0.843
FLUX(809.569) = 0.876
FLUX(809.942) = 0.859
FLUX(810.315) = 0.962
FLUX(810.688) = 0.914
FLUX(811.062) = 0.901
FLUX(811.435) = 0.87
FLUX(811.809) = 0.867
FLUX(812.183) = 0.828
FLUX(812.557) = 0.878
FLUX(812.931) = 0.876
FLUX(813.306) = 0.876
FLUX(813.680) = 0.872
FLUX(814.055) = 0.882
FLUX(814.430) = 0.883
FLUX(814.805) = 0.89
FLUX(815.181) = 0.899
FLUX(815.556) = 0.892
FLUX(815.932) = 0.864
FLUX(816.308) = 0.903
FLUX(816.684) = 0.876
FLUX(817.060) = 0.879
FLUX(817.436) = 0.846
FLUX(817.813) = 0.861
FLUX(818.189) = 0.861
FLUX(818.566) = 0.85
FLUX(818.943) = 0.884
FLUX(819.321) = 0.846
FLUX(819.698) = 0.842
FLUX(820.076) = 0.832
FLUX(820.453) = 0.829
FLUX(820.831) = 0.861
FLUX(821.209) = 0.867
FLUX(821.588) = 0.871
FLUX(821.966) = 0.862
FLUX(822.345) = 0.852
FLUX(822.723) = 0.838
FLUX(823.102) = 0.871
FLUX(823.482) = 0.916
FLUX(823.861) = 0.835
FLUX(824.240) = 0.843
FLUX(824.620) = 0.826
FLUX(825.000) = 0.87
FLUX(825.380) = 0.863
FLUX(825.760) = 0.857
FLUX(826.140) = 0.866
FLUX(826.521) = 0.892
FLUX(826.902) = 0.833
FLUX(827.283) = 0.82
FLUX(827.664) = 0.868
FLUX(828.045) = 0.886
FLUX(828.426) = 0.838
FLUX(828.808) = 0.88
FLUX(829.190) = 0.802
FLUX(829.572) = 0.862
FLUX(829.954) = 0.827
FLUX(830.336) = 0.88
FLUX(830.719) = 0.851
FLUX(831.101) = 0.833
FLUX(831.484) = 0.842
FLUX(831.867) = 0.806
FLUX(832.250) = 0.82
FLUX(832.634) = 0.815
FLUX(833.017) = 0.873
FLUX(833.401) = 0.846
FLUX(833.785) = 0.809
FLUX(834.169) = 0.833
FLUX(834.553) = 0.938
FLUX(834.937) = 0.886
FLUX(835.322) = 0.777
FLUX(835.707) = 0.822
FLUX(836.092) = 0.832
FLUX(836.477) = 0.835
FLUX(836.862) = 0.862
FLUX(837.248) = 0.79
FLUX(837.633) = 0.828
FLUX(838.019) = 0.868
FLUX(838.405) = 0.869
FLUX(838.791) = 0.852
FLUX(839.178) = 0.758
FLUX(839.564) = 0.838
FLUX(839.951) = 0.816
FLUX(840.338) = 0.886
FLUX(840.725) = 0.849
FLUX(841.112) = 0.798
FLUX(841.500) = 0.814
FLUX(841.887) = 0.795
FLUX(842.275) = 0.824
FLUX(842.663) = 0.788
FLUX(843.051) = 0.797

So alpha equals 0.05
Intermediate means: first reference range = 0.928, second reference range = 0.857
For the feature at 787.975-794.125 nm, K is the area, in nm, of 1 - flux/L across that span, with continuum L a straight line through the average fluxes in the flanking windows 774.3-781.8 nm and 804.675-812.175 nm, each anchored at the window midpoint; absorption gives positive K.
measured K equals 0.04 nm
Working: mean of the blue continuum 0.935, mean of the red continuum 0.888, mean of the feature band 0.909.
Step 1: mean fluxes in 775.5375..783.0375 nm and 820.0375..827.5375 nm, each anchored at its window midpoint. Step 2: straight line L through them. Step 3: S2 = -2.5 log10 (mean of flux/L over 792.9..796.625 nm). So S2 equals 0.02 mag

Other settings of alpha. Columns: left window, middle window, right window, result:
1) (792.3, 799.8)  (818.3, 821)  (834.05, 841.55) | 0.019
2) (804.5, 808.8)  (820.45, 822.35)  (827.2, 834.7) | 0.005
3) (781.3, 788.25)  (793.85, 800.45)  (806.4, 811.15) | 0.014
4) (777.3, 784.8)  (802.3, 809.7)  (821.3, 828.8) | 0.006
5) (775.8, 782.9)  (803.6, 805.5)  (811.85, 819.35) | 0.022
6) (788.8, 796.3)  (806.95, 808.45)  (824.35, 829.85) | -0.029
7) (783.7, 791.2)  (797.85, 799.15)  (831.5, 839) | 0.024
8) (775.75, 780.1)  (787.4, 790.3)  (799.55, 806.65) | 0.010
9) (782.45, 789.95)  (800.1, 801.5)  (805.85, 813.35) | 0.013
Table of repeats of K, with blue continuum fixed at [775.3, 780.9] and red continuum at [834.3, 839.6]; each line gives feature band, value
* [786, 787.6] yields 0.01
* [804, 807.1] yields 0.03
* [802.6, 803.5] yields -0.01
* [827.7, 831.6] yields 0.00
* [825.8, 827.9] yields 0.00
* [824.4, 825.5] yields 0.01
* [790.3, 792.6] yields 0.01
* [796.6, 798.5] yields 0.03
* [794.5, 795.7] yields 0.05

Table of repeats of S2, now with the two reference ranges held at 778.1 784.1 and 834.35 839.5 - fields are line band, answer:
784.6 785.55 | 0.02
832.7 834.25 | 0.01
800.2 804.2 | 0.01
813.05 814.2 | 0.00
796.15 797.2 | -0.01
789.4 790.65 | -0.03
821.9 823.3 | 0.01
